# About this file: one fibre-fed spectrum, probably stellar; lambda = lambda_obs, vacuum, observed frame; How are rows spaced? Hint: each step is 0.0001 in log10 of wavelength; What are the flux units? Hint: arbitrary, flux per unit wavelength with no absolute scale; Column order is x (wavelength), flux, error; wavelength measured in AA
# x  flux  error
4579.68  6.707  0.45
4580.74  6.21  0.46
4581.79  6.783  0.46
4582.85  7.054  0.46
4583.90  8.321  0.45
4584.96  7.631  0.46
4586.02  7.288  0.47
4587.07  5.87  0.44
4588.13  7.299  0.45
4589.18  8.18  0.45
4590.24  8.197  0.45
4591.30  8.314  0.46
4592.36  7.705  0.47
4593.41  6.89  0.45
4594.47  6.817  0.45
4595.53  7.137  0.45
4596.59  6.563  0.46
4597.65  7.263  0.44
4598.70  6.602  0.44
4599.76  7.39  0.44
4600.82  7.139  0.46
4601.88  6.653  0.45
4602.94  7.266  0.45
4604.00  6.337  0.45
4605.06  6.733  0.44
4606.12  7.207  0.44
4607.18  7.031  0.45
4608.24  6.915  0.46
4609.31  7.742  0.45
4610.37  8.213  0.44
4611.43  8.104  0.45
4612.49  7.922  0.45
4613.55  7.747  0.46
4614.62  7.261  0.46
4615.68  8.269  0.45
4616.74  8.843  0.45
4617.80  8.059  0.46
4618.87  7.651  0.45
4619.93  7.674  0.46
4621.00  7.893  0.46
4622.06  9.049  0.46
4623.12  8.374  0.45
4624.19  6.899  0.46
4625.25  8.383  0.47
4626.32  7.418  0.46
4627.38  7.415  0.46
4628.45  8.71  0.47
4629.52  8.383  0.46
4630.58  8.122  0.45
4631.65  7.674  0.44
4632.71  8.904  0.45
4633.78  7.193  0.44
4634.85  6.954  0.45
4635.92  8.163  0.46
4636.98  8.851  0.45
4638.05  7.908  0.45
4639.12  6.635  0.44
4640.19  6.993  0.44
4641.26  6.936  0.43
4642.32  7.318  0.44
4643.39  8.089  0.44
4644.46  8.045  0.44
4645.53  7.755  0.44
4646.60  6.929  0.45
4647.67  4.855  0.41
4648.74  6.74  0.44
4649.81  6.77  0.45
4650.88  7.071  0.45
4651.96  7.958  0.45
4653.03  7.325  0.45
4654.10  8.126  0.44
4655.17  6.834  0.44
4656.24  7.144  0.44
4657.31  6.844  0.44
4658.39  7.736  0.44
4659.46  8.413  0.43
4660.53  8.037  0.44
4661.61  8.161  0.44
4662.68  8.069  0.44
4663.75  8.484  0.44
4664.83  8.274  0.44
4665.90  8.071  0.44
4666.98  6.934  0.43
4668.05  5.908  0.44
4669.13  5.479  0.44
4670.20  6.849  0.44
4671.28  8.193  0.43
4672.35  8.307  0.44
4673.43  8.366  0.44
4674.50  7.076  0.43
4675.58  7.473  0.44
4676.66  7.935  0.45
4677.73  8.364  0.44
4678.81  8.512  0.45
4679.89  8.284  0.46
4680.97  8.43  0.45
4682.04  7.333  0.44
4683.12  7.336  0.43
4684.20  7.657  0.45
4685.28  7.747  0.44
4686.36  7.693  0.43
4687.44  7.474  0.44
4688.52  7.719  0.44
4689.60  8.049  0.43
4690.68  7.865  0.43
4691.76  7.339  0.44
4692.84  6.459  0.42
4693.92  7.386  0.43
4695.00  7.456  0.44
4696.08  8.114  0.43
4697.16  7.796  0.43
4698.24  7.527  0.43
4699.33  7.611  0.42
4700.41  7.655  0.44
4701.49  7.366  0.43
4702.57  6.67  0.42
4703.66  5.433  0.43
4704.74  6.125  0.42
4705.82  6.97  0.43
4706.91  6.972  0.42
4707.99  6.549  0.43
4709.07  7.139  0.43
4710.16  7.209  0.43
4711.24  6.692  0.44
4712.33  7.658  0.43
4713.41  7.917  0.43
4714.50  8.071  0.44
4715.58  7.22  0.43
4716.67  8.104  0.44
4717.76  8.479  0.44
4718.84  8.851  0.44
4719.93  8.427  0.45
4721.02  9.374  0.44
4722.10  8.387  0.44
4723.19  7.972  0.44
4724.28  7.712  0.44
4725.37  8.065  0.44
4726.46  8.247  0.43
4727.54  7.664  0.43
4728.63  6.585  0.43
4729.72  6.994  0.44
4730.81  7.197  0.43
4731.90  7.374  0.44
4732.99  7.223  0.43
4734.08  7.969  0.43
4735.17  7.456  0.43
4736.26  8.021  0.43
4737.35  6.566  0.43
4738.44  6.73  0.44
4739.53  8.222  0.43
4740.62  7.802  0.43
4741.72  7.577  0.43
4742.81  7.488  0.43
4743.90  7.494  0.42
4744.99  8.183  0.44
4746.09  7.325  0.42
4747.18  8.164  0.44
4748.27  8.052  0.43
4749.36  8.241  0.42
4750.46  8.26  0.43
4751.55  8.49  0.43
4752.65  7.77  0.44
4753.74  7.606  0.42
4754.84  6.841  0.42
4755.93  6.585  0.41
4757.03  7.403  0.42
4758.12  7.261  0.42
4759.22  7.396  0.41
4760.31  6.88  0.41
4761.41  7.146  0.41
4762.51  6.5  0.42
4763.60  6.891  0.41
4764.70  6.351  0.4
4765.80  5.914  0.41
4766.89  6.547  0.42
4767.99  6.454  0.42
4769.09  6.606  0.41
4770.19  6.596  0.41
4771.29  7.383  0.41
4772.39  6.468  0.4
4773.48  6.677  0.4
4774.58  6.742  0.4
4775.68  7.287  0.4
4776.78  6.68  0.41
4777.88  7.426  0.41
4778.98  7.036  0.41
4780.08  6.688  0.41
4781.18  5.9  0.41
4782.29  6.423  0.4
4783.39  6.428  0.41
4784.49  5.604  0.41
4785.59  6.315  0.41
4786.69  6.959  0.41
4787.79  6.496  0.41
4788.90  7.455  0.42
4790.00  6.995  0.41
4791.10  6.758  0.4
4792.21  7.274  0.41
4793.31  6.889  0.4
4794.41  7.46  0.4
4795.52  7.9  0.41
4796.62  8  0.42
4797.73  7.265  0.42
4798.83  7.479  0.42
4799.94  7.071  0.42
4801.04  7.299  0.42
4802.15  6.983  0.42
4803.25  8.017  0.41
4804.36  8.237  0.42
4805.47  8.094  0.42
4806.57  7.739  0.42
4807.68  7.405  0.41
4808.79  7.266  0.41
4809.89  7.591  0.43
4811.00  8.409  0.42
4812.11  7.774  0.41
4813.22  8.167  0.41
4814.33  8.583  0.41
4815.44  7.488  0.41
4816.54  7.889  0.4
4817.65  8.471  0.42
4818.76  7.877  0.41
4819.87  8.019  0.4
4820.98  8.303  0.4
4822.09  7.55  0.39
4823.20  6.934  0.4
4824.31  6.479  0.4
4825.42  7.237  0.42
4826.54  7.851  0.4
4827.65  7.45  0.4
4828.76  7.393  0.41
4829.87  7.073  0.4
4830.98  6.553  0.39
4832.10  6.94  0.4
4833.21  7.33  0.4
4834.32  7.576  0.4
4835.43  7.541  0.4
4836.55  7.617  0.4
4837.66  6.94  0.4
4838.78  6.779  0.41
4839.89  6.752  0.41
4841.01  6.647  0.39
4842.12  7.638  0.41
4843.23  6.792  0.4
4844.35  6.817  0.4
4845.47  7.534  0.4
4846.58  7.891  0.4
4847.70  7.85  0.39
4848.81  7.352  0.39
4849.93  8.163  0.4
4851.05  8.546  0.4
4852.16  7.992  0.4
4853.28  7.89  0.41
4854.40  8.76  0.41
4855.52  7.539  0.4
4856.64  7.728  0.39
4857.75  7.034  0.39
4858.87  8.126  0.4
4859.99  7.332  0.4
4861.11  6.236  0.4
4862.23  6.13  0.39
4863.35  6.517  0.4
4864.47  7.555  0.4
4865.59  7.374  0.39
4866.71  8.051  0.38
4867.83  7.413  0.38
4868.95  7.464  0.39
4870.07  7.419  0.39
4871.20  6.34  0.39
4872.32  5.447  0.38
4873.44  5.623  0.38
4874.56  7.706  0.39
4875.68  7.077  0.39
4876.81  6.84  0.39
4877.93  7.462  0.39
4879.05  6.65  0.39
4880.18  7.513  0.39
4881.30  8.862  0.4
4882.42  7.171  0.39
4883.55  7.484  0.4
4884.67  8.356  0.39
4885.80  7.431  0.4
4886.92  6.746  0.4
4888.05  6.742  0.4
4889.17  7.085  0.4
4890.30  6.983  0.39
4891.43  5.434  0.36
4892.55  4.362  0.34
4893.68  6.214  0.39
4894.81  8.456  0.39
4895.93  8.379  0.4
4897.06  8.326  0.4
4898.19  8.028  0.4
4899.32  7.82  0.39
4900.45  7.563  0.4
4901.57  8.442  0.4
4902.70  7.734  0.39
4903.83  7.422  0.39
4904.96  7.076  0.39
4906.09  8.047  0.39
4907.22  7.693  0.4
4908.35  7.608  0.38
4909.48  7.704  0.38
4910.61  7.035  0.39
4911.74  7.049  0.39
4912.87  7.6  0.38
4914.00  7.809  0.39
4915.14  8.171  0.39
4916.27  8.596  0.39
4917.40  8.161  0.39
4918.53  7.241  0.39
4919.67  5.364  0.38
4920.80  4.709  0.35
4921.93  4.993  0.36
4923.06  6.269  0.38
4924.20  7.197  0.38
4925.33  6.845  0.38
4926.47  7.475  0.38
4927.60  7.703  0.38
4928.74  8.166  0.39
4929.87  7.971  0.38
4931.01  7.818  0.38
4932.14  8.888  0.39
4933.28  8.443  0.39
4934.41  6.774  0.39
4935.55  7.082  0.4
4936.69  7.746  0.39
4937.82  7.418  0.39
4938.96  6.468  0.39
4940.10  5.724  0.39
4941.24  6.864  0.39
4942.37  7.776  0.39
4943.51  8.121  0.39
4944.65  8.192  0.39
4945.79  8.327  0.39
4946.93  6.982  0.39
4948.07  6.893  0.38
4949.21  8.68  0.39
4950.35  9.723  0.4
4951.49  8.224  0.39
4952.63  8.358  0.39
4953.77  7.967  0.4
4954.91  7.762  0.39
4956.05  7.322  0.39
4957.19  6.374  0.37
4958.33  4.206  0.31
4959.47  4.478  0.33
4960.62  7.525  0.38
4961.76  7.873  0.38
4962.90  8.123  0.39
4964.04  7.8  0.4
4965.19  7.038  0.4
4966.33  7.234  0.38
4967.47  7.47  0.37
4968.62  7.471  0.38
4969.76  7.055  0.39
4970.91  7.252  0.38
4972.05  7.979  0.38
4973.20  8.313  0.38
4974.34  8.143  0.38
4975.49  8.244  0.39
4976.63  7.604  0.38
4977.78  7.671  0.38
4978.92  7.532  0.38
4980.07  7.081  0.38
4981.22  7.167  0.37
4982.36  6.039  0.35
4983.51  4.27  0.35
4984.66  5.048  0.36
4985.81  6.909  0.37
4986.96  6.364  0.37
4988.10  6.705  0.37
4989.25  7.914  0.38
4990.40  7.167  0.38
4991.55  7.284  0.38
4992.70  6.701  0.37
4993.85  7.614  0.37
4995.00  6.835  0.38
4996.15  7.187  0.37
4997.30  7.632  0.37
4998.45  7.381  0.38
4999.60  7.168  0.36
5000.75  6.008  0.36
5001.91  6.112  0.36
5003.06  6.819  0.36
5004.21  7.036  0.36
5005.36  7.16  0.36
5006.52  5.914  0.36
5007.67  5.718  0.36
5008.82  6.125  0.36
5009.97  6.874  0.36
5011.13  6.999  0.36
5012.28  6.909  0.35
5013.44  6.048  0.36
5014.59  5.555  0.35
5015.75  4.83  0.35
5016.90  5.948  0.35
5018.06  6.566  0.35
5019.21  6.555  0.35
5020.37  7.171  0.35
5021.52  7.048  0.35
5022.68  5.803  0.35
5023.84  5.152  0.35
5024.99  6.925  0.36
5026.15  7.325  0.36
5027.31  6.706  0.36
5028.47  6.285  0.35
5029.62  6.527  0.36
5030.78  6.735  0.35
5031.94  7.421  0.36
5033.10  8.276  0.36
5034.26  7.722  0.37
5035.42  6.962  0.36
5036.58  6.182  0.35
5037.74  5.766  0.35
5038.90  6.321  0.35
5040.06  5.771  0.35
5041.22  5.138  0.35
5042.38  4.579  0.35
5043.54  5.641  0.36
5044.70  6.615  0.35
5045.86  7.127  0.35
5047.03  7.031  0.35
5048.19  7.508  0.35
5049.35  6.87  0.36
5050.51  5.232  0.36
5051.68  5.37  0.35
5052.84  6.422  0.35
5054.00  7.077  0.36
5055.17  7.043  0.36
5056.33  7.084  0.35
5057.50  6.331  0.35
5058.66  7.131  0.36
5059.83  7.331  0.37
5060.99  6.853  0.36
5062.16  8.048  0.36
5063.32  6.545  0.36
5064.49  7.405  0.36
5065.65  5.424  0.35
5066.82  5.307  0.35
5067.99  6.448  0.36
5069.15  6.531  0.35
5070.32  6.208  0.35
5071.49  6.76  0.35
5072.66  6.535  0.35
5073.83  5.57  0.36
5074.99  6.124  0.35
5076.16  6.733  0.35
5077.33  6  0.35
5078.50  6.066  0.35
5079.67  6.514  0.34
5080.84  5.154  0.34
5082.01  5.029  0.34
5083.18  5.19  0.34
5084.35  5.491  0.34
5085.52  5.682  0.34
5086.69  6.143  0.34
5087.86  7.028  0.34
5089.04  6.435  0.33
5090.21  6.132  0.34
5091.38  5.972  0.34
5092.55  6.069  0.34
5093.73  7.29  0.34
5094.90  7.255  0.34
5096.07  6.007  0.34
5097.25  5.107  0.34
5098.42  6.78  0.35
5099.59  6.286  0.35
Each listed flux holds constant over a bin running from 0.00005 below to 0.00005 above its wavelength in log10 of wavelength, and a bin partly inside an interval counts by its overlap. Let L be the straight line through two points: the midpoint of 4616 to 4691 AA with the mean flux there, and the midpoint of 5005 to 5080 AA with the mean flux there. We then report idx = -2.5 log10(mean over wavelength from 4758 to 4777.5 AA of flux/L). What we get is 0.09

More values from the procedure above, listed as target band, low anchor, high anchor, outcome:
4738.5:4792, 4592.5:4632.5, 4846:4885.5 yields 0.059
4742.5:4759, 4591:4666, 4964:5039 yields -0.051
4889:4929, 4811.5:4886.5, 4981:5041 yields -0.021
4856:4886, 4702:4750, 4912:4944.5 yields 0.024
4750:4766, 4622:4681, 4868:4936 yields 0.045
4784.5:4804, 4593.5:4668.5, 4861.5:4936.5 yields 0.028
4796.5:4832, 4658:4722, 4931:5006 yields -0.023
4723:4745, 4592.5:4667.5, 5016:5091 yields -0.038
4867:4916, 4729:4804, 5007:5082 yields -0.074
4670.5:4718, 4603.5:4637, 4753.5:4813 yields -0.009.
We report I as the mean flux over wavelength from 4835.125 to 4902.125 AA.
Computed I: 7.3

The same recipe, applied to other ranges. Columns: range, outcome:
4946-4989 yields 7.23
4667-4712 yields 7.37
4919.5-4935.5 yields 7.09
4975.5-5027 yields 6.65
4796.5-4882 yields 7.43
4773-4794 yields 6.74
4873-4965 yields 7.34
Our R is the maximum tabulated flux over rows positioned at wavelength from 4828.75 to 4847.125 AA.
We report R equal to 7.891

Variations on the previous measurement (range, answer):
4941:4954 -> 9.723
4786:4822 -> 8.583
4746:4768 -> 8.49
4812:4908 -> 8.862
